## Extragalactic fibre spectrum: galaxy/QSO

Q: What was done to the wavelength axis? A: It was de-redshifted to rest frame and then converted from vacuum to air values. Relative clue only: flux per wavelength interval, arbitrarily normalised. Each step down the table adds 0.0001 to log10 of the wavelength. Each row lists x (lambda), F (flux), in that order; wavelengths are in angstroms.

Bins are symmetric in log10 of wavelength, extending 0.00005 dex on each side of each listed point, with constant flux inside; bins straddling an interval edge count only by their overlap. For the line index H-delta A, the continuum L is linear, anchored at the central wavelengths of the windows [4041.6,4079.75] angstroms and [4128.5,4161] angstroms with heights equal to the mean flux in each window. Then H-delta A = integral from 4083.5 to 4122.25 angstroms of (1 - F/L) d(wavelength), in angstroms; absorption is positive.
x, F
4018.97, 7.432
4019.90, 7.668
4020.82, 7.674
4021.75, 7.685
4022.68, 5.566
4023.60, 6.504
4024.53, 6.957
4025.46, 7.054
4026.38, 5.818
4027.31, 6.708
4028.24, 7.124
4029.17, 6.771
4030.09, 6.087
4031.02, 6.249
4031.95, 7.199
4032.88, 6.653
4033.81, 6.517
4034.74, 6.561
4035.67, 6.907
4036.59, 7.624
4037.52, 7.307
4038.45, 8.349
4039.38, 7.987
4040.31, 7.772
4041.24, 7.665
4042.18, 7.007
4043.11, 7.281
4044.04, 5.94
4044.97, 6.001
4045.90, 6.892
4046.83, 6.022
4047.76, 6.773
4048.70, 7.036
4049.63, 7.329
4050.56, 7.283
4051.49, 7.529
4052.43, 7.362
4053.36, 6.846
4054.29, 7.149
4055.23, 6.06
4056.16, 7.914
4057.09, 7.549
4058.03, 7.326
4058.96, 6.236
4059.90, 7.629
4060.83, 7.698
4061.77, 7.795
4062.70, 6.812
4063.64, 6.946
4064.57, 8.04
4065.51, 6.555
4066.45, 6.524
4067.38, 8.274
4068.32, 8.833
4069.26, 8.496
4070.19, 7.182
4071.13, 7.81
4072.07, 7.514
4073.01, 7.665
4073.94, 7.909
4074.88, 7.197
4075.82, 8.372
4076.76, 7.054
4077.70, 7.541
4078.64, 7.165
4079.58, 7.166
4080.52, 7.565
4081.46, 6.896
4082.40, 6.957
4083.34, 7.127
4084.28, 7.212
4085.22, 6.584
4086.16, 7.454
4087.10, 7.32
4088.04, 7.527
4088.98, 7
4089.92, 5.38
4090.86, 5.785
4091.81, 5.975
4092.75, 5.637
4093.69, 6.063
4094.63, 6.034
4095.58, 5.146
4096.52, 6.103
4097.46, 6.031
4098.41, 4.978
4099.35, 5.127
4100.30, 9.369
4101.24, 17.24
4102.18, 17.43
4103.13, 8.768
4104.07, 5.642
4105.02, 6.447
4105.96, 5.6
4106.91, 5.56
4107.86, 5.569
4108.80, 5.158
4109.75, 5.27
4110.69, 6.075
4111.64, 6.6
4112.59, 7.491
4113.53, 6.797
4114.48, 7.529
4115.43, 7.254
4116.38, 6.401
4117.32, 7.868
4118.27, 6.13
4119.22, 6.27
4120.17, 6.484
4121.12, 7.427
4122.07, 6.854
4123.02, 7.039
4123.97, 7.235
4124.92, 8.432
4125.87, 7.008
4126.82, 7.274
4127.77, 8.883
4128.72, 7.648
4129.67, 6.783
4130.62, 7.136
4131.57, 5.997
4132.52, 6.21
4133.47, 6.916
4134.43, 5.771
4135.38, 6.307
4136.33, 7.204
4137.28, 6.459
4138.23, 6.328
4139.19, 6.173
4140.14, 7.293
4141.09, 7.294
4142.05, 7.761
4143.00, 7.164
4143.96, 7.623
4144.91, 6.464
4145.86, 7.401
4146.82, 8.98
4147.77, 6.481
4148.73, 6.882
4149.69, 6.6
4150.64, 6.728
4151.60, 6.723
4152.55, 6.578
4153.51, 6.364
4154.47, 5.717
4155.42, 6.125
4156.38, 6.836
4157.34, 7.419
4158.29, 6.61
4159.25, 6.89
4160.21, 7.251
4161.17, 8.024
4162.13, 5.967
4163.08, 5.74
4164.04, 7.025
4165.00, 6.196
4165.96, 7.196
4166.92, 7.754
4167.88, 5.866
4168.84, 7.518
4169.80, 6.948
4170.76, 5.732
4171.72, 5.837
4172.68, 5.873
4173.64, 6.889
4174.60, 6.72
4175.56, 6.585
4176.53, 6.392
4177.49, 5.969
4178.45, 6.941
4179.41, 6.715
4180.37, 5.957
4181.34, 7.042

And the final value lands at 0.3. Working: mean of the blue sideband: 7.26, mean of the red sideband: 6.83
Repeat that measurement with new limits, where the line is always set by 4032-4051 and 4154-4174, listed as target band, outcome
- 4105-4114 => 1.0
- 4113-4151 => -1.5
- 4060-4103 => -3.6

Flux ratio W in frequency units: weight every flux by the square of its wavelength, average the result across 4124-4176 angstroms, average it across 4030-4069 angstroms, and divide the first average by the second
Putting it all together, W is 1.01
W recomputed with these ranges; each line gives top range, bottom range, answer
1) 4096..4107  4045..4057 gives 1.21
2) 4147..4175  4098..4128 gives 0.92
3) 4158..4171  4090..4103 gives 0.91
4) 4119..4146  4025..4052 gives 1.05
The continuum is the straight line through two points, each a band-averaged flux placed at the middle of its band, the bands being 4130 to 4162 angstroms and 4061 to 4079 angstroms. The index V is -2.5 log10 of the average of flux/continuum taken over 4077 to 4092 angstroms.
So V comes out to 0.07 mag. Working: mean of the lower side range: 7.56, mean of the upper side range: 6.83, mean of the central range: 6.93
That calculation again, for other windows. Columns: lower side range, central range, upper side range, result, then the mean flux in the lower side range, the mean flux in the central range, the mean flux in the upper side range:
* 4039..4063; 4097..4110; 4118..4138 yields -0.11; 7.11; 7.77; 6.93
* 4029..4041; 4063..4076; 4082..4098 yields -0.15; 7.1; 7.64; 6.42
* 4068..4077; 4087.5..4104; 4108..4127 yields -0.05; 7.8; 7.58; 6.8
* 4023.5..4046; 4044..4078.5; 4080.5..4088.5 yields -0.04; 6.92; 7.29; 7.16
